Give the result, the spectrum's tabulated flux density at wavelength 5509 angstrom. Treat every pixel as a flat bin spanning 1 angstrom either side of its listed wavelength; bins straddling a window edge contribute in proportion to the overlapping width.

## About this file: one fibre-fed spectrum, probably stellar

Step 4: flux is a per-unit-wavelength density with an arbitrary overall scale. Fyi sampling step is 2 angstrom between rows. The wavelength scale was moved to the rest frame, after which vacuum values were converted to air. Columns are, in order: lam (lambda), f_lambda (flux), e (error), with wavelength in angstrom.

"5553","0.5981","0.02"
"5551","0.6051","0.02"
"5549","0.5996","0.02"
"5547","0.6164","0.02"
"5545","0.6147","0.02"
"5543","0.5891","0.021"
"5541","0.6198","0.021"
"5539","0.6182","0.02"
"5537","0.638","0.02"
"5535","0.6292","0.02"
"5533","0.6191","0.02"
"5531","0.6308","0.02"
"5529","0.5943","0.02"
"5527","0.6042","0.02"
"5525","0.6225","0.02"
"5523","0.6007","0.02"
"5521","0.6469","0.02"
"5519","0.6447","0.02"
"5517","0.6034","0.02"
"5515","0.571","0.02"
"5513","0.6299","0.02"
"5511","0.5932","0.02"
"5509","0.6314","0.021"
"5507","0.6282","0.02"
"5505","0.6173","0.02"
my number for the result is 0.6314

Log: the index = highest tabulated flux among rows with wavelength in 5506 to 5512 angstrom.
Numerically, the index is 0.6314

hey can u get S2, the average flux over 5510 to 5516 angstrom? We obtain 0.598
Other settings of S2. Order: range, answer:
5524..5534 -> 0.614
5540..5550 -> 0.608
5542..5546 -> 0.602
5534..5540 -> 0.628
